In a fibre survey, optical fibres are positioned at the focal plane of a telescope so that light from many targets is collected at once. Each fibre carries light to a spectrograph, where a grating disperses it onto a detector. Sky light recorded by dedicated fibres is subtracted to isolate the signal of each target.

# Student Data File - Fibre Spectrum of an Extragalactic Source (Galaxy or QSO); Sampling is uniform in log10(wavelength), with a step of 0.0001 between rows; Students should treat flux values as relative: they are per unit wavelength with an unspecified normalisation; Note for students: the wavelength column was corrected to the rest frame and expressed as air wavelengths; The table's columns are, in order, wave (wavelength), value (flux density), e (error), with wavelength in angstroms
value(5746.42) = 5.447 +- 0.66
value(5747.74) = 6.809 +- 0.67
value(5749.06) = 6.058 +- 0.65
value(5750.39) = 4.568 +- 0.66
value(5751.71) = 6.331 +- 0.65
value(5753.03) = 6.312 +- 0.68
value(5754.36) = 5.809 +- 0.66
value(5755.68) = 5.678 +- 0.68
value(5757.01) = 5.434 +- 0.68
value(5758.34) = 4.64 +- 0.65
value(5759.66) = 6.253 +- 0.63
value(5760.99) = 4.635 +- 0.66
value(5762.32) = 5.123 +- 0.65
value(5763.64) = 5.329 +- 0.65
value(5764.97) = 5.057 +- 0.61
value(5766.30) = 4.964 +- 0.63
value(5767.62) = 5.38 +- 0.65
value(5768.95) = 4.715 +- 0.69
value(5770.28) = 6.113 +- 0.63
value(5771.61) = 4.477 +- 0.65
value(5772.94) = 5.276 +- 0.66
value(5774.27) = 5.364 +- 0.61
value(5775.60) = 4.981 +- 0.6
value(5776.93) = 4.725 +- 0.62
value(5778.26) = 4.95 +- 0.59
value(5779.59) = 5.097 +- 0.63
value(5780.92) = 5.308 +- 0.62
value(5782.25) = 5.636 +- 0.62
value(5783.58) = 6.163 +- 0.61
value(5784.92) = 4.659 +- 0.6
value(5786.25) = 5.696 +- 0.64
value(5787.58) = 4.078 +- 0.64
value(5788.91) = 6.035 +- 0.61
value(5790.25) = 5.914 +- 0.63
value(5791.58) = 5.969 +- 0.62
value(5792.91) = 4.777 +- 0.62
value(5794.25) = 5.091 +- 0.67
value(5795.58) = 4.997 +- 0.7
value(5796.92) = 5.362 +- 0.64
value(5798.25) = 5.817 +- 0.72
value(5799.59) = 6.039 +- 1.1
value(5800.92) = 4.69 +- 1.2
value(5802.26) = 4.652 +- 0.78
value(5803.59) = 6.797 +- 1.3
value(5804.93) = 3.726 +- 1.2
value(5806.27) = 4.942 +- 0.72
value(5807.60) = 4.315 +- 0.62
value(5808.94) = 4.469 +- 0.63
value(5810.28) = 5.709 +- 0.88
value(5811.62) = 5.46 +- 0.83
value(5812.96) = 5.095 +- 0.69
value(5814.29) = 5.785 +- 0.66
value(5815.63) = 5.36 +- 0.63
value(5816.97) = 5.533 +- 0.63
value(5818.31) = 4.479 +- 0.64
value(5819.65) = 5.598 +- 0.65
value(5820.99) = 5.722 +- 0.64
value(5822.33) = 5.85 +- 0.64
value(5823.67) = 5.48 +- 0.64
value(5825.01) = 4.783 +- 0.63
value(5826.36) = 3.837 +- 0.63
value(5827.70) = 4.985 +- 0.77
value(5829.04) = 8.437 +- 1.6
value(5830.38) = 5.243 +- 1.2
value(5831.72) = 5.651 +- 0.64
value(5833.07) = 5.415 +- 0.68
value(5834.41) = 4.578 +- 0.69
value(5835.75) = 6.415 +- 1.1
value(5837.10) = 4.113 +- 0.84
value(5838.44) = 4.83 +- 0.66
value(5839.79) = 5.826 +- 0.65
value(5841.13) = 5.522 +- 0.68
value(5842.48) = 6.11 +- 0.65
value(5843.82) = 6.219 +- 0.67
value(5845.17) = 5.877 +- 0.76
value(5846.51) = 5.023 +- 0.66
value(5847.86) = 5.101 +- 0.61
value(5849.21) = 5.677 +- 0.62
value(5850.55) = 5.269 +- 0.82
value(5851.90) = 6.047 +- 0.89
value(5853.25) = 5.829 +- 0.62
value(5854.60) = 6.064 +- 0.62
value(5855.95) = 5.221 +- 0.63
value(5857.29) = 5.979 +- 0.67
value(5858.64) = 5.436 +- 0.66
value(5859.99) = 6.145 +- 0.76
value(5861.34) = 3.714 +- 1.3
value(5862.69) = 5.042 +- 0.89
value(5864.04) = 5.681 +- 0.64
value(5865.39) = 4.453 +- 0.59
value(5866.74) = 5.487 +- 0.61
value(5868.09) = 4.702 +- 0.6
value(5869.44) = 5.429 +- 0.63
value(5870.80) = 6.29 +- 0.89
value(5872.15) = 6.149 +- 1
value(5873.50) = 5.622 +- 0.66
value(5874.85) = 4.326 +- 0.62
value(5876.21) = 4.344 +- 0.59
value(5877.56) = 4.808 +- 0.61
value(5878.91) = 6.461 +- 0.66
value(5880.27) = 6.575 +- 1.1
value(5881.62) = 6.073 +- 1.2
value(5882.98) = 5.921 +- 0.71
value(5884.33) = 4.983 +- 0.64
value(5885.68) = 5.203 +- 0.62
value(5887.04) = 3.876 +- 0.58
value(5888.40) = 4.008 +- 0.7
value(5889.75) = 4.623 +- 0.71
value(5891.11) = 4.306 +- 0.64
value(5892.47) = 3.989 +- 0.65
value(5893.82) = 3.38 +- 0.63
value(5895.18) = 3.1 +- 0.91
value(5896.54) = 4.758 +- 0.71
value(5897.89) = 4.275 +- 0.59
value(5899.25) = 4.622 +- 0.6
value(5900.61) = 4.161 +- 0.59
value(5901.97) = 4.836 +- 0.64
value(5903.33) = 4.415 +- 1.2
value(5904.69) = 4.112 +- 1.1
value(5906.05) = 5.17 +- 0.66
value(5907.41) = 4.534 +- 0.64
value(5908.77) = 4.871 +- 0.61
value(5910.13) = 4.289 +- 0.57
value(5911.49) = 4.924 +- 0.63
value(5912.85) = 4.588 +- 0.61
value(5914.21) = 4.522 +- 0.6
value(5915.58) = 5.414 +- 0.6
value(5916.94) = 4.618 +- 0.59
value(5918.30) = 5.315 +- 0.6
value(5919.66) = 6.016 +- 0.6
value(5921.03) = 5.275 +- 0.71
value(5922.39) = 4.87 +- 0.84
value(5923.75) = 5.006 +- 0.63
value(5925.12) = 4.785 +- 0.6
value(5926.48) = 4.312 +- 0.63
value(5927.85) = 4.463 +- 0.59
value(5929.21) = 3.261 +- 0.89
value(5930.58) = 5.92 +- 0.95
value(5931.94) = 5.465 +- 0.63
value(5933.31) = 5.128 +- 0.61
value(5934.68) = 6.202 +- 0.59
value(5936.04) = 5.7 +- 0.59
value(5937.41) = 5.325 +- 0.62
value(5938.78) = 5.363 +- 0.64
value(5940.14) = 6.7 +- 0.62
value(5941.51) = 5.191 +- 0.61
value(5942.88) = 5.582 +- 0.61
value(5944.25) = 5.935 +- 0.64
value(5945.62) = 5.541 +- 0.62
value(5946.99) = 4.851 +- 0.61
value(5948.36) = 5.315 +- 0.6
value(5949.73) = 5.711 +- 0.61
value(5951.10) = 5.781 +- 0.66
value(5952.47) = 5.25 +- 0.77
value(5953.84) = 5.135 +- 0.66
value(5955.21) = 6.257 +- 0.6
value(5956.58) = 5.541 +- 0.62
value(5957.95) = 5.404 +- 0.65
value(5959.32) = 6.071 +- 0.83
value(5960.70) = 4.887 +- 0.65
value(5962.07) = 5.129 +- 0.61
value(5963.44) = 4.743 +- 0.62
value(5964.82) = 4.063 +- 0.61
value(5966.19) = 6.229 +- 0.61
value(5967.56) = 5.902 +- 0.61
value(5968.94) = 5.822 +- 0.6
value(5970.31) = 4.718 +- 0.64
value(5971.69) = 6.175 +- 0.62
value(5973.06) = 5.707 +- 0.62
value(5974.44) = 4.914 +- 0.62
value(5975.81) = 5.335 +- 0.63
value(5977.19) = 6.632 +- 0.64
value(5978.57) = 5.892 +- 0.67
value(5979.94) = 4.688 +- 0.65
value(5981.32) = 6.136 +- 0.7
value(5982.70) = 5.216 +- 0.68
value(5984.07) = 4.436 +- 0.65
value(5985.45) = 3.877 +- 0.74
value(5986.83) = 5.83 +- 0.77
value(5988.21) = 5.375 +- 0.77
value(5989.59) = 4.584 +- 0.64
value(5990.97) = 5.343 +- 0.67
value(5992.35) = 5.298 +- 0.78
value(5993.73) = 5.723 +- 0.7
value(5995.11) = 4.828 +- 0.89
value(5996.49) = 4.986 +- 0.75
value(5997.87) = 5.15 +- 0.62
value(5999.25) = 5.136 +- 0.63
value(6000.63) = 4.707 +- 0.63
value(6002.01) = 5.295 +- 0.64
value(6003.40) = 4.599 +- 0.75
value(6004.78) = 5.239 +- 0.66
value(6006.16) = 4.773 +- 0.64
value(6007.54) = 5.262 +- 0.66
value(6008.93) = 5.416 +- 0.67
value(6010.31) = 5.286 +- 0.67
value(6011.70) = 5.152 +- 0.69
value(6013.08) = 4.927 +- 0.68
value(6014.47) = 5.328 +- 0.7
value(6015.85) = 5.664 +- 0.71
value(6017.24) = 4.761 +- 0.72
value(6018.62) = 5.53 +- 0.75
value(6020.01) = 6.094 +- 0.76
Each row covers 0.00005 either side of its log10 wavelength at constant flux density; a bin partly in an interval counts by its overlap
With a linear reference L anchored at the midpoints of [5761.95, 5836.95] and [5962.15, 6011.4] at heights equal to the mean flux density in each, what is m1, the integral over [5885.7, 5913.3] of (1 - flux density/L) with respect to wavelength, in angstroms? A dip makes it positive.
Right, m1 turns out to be 4.7 angstroms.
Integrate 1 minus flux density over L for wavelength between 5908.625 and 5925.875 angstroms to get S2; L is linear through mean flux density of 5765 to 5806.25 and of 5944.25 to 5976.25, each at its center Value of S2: 1.3 angstroms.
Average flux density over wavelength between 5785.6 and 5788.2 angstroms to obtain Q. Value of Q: 4.9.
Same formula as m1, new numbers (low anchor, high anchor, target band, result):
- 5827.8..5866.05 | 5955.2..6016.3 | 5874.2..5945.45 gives 6.33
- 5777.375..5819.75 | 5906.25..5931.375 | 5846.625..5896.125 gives -1.35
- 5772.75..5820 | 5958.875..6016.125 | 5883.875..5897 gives 2.60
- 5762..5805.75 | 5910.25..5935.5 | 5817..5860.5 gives -3.21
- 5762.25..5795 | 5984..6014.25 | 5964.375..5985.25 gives -1.42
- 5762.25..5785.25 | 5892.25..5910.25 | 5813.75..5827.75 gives -0.99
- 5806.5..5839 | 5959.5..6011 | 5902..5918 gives 1.71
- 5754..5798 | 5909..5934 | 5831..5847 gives -1.14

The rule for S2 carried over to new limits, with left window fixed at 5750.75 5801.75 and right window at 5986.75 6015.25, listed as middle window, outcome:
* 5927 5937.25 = 0.1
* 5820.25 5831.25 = -0.5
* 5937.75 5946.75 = -0.8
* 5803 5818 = 0.4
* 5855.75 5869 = 0.2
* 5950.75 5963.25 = -0.7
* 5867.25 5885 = -0.9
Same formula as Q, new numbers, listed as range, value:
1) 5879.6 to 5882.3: 6.33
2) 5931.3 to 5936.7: 5.62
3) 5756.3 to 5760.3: 5.44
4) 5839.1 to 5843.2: 5.82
